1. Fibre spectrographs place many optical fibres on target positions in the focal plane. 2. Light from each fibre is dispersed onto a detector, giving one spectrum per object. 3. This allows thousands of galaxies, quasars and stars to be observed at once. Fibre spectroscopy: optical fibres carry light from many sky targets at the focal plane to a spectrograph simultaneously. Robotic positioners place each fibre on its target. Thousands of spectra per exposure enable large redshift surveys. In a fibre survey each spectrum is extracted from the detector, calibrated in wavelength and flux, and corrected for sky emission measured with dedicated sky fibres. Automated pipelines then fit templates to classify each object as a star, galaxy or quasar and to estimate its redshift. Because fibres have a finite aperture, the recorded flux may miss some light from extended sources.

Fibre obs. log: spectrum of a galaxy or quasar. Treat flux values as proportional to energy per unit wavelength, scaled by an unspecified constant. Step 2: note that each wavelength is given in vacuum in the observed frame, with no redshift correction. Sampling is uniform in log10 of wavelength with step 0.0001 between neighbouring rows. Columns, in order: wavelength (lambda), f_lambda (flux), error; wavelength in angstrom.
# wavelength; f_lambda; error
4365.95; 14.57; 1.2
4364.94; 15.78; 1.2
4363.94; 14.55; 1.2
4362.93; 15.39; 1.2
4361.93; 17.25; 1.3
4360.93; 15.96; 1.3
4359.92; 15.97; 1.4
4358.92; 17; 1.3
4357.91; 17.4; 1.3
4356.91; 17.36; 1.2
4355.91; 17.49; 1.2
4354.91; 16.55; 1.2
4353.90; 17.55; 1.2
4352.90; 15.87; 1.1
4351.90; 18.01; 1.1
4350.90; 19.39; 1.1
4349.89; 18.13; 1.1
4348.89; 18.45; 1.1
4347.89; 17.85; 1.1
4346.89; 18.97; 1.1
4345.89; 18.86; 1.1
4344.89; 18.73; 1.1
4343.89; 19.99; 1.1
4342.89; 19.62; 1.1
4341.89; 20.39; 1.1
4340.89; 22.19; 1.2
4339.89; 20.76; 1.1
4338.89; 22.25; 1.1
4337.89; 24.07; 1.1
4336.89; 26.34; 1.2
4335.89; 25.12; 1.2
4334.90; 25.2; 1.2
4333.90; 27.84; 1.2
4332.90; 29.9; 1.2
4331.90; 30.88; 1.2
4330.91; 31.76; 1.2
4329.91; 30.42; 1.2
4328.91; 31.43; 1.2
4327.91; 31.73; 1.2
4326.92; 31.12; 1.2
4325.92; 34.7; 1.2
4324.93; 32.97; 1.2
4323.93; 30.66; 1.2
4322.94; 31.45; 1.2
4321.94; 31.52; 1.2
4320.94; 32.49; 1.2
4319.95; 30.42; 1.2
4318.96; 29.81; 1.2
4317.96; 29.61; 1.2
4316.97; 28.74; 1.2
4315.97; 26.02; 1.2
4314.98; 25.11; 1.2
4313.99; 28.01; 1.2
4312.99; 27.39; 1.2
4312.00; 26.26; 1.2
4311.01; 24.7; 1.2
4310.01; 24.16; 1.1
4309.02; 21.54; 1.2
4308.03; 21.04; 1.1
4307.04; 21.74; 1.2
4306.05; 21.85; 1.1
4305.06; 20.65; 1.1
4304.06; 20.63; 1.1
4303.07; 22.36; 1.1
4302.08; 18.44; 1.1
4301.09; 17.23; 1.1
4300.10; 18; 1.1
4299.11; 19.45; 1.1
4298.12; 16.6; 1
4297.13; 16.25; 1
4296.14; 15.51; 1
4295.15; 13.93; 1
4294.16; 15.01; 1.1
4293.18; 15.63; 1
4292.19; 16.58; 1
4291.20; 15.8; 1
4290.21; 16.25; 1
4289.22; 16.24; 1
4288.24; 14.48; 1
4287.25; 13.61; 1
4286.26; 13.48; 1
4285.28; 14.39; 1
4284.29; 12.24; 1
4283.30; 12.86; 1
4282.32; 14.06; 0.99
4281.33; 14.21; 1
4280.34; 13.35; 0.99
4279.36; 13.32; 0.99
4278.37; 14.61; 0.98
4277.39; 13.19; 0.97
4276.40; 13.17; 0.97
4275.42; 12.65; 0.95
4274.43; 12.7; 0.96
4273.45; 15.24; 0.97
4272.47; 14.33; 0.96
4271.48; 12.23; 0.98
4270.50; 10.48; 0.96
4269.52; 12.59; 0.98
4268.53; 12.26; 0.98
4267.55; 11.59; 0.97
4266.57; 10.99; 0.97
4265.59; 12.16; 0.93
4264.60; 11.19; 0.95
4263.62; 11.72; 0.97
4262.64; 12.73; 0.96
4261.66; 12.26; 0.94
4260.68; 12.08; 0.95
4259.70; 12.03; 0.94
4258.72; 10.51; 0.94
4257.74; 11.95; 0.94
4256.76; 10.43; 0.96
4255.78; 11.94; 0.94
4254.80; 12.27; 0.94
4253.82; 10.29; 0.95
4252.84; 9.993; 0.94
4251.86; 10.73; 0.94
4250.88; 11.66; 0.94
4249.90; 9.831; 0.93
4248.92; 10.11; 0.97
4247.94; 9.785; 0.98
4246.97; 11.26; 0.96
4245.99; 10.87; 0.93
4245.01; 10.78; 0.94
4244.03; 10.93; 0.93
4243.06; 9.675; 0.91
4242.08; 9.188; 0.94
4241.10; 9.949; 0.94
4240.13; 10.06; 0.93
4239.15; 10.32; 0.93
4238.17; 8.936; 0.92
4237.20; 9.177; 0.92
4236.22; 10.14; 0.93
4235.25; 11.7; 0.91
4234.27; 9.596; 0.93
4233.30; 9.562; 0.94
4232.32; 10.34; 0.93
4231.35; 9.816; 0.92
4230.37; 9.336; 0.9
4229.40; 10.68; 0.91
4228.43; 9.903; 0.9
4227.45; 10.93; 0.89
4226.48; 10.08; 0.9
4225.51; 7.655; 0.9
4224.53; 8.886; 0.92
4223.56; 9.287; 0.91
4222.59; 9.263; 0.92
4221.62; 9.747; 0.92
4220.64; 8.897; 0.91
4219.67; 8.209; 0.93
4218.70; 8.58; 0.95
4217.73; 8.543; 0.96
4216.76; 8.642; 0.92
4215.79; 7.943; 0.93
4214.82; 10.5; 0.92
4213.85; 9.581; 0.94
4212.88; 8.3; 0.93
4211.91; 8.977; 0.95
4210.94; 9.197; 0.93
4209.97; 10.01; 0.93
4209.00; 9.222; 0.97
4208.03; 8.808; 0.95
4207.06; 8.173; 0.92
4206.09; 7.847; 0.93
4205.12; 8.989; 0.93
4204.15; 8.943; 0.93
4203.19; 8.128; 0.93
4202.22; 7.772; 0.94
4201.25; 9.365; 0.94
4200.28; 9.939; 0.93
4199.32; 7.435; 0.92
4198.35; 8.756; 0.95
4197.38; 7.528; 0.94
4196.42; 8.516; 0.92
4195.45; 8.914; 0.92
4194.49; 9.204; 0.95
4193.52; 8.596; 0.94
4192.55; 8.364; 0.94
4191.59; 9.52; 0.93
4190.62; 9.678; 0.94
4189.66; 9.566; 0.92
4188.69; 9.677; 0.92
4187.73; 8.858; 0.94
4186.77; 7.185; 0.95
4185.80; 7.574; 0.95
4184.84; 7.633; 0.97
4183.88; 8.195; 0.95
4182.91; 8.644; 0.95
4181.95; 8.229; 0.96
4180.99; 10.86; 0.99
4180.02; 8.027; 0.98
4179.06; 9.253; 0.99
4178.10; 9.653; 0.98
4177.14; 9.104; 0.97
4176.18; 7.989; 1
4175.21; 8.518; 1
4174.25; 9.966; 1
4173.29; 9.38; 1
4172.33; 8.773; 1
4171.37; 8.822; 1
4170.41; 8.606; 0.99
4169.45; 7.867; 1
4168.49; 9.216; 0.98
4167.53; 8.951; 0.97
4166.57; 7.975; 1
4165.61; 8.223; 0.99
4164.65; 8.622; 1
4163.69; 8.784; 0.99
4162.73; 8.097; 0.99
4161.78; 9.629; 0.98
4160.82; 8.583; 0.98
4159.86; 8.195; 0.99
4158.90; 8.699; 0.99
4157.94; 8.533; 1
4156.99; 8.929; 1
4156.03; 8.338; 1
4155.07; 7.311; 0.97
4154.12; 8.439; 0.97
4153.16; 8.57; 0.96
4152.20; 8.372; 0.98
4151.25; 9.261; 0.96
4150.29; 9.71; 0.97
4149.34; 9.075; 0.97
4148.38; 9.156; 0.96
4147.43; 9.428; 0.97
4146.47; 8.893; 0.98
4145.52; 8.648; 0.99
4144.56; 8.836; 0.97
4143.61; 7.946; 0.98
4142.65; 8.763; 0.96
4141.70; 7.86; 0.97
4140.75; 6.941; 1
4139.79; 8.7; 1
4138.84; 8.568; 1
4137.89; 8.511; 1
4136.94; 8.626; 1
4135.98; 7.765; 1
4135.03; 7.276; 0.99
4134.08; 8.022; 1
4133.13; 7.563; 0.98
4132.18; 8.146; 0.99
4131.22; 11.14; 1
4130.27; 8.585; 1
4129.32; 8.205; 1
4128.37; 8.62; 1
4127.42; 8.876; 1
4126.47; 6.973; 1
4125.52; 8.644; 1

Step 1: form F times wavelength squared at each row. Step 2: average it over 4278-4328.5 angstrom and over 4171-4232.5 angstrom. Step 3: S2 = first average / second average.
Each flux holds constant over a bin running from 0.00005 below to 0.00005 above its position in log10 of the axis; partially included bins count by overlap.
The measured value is 2.51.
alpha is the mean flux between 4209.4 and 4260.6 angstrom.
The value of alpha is 9.96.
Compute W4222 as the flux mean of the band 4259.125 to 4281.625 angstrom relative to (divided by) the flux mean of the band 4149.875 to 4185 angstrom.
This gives 1.45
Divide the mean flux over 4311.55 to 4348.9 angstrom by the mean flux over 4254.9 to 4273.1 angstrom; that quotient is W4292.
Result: 2.2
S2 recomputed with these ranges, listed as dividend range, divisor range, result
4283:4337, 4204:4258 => 2.48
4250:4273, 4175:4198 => 1.38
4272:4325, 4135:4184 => 2.44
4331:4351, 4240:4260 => 2.20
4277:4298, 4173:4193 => 1.73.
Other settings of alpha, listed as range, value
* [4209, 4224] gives 9.05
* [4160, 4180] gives 8.77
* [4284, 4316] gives 19.1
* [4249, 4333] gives 18.6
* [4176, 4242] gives 9.08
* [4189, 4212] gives 8.81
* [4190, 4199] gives 8.77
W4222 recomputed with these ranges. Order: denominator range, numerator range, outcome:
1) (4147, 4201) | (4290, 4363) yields 2.58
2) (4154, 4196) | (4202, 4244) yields 1.07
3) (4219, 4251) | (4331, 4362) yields 2.08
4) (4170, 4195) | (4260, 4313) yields 1.78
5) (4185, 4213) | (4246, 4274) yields 1.33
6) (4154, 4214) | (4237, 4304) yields 1.50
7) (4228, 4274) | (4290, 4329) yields 2.17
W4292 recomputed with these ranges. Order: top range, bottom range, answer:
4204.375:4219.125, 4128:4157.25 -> 1.04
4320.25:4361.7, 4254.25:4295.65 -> 1.79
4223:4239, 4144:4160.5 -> 1.12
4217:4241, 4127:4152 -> 1.12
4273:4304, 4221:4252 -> 1.53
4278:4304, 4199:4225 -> 1.76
